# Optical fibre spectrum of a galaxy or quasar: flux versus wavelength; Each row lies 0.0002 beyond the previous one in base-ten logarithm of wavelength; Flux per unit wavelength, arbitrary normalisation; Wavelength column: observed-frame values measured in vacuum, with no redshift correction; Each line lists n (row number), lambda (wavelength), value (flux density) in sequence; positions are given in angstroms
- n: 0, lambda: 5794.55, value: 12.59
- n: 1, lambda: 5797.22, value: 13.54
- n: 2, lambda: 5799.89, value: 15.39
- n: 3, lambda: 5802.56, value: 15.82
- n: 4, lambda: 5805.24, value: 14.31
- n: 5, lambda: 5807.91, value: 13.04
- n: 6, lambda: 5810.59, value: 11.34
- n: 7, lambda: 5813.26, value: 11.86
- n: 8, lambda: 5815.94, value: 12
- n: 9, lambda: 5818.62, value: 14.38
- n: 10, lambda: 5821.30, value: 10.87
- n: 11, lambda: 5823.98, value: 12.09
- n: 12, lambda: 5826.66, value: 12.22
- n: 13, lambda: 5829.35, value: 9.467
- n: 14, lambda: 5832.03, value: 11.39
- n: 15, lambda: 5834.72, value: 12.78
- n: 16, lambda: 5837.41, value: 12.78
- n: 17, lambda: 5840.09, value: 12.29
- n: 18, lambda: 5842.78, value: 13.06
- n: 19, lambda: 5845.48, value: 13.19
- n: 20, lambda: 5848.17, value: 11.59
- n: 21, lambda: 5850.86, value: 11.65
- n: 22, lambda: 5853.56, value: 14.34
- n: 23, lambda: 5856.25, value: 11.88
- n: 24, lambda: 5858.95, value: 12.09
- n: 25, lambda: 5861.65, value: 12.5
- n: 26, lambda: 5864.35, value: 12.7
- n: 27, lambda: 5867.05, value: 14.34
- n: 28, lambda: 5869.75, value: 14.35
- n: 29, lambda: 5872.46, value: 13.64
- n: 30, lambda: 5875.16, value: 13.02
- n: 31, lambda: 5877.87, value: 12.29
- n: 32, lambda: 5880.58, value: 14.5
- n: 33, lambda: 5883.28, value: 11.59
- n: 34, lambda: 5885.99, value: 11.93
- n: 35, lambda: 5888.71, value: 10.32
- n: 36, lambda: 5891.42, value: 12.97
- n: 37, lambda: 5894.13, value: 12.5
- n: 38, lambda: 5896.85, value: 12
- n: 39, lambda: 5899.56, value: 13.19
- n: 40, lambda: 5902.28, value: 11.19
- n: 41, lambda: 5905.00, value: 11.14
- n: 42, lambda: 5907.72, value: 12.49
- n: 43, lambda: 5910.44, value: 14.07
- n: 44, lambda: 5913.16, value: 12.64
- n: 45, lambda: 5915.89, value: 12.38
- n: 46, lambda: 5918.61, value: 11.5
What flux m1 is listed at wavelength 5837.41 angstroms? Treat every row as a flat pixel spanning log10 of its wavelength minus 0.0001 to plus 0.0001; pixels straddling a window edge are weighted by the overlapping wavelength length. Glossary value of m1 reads 12.78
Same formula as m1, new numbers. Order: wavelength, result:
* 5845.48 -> 13.19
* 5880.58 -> 14.5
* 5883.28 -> 11.59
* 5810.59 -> 11.34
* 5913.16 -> 12.64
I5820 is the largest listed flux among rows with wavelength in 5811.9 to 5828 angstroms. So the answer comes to 14.38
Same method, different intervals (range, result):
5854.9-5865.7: 12.7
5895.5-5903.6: 13.19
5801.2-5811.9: 15.82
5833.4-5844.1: 13.06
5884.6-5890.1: 11.93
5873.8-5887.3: 14.5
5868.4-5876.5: 14.35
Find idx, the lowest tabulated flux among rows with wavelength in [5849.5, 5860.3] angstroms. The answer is 11.65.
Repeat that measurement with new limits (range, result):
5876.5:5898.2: 10.32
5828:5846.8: 9.467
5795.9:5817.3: 11.34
